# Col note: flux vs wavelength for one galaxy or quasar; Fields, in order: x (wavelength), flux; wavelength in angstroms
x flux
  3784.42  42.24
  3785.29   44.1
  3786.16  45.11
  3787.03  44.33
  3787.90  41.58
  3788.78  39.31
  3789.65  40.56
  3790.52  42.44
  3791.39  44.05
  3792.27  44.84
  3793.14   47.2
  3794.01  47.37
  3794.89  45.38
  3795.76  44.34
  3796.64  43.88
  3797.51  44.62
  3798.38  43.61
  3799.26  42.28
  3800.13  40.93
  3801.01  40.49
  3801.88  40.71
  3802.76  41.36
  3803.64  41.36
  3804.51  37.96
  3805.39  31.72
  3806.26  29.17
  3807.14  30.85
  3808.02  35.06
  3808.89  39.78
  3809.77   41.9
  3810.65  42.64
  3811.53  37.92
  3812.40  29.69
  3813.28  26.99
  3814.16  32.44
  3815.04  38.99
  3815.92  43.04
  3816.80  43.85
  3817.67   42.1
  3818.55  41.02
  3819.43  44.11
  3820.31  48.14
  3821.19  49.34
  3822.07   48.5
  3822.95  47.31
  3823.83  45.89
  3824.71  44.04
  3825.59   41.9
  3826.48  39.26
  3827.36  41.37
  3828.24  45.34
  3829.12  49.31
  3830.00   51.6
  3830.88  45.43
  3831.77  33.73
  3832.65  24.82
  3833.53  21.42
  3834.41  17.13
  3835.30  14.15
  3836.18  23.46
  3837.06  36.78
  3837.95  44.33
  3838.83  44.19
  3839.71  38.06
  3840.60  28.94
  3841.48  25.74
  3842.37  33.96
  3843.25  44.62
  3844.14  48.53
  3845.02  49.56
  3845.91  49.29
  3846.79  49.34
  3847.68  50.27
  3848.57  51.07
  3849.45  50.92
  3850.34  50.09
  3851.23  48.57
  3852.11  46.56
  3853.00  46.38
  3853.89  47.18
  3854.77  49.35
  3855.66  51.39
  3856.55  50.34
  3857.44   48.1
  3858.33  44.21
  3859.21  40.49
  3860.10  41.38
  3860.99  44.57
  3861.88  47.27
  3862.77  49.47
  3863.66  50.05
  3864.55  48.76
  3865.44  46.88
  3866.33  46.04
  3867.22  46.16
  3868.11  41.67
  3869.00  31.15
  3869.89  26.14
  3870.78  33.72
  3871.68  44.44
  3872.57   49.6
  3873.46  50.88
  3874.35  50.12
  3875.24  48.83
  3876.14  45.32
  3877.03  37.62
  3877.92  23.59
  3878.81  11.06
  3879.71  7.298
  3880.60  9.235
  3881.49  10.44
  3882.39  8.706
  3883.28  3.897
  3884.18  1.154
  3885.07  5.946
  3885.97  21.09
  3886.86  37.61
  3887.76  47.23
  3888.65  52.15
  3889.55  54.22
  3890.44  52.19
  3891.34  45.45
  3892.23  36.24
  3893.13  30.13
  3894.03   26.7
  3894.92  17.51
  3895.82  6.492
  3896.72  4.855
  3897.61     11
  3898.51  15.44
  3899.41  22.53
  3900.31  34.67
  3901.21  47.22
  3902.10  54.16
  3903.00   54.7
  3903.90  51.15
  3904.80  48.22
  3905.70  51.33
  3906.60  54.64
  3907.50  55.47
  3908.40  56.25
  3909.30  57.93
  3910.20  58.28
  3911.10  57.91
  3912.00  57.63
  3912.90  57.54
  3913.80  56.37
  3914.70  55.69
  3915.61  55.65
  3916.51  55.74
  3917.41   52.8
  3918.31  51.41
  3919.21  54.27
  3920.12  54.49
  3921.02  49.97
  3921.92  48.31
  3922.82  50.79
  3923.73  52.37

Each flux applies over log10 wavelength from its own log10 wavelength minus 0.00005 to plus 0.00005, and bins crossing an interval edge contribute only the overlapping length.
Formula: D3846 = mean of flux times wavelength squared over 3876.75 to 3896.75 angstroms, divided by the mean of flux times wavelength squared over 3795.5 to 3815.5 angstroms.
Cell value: 0.66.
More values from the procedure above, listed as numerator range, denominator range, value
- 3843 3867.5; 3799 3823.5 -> 1.23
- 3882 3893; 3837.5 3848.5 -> 0.74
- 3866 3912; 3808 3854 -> 0.90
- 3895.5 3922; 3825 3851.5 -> 1.22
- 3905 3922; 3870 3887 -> 2.14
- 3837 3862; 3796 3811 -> 1.17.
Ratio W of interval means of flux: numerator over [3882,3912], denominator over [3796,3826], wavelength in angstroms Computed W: 0.9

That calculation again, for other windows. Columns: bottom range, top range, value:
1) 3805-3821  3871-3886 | 0.67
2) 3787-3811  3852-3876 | 1.10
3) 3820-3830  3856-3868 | 1.01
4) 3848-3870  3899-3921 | 1.14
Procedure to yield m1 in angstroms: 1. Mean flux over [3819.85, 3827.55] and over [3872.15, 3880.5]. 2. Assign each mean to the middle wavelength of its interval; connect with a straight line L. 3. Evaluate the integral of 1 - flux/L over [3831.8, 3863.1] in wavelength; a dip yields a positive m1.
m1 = -1.0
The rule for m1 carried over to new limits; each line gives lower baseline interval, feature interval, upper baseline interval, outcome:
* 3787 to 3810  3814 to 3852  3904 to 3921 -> 3.4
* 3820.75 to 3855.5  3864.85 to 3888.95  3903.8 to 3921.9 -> 8.5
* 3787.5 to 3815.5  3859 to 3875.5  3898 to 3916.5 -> 0.8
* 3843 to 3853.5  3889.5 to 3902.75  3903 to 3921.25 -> 5.7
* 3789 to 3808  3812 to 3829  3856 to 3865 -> 0.4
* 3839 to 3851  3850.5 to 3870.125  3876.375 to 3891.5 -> -4.7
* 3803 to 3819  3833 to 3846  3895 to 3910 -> 1.2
